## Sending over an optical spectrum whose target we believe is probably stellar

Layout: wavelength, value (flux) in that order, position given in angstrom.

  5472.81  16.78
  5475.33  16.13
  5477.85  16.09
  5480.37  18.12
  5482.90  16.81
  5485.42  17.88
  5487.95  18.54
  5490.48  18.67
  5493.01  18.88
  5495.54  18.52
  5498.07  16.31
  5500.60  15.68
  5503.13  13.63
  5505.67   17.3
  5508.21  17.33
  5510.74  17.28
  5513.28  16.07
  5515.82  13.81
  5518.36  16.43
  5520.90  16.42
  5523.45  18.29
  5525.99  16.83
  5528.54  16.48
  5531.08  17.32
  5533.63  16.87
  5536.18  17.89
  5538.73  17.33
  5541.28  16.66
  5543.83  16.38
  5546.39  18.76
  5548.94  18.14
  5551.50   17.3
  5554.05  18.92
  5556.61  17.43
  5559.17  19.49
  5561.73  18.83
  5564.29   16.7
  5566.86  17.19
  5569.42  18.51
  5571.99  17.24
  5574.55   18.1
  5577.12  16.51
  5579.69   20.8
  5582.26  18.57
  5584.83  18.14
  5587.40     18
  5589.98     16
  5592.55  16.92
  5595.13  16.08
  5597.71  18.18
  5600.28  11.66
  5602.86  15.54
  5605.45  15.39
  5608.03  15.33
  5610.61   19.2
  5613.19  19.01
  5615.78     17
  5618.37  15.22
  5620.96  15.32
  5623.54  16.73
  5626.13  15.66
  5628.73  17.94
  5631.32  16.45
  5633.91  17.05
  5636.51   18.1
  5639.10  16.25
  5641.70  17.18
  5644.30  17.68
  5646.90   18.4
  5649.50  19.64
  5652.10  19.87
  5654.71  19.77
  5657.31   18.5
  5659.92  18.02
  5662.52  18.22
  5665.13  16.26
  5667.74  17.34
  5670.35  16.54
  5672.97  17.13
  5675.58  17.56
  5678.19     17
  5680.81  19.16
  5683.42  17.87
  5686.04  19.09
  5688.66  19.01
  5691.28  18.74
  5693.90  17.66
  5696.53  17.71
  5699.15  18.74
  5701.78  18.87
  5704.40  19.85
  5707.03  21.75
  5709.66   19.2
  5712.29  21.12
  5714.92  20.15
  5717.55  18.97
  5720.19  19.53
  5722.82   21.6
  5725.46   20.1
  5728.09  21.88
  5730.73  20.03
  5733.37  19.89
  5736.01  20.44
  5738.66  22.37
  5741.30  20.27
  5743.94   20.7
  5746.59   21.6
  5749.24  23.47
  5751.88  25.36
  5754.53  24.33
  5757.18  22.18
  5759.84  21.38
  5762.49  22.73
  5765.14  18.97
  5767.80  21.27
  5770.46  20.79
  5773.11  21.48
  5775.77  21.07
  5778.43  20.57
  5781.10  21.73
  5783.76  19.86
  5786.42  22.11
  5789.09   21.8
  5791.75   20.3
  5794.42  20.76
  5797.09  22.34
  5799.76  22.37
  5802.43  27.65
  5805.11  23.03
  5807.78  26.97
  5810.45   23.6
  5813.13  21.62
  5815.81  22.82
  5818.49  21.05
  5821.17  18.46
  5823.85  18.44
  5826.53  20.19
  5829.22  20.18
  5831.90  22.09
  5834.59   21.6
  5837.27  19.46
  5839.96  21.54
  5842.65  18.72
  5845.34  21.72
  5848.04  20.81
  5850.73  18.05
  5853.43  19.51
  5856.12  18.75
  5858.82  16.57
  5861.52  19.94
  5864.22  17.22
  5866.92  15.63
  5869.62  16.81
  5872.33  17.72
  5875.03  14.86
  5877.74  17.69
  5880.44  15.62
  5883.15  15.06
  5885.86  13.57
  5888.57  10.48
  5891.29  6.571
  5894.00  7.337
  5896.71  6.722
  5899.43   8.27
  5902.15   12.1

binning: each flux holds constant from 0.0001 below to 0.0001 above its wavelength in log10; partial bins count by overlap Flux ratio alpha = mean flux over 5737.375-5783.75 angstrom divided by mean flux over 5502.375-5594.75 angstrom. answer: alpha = 1.3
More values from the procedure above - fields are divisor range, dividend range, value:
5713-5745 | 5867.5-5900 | 0.62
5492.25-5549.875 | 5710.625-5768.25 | 1.26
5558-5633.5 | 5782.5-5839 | 1.27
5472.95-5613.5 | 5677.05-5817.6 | 1.22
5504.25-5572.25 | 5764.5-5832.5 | 1.25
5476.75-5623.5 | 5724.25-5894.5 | 1.16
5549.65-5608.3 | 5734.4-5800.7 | 1.25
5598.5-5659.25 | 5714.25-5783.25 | 1.24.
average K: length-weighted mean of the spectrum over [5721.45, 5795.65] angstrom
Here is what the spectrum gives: 21.4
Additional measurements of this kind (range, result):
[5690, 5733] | 19.7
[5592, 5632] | 16.3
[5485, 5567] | 17.3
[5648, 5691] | 18.2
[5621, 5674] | 17.6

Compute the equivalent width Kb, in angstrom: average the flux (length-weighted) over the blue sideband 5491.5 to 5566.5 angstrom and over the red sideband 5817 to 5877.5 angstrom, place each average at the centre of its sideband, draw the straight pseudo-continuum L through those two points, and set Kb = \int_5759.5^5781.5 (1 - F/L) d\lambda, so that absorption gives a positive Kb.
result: -2.9 angstrom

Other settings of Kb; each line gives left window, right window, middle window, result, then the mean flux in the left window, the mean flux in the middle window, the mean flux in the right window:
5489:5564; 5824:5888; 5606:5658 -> 0.27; 17.2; 17.5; 18.3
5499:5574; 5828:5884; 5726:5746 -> -3.07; 17.1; 20.8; 18.6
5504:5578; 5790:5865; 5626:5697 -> 3.54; 17.3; 17.9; 20.9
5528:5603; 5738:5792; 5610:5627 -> 1.59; 17.4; 16.8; 21.7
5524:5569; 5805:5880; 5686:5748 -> -3.87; 17.6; 20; 19.7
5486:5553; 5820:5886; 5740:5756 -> -4.06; 17.1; 22.6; 18.5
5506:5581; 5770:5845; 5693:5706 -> 0.78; 17.4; 18.7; 21.5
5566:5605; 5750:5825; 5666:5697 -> 2.48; 17.1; 17.9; 22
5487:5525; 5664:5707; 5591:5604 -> 1.36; 16.9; 15.7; 18.2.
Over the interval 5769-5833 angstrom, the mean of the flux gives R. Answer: 21.7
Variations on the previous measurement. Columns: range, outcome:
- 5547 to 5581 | 18.1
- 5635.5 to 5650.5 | 17.8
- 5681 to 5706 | 18.7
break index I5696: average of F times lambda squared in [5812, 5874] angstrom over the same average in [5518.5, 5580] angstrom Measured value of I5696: 1.23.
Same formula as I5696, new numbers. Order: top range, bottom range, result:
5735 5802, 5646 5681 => 1.25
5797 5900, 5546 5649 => 1.15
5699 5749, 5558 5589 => 1.19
